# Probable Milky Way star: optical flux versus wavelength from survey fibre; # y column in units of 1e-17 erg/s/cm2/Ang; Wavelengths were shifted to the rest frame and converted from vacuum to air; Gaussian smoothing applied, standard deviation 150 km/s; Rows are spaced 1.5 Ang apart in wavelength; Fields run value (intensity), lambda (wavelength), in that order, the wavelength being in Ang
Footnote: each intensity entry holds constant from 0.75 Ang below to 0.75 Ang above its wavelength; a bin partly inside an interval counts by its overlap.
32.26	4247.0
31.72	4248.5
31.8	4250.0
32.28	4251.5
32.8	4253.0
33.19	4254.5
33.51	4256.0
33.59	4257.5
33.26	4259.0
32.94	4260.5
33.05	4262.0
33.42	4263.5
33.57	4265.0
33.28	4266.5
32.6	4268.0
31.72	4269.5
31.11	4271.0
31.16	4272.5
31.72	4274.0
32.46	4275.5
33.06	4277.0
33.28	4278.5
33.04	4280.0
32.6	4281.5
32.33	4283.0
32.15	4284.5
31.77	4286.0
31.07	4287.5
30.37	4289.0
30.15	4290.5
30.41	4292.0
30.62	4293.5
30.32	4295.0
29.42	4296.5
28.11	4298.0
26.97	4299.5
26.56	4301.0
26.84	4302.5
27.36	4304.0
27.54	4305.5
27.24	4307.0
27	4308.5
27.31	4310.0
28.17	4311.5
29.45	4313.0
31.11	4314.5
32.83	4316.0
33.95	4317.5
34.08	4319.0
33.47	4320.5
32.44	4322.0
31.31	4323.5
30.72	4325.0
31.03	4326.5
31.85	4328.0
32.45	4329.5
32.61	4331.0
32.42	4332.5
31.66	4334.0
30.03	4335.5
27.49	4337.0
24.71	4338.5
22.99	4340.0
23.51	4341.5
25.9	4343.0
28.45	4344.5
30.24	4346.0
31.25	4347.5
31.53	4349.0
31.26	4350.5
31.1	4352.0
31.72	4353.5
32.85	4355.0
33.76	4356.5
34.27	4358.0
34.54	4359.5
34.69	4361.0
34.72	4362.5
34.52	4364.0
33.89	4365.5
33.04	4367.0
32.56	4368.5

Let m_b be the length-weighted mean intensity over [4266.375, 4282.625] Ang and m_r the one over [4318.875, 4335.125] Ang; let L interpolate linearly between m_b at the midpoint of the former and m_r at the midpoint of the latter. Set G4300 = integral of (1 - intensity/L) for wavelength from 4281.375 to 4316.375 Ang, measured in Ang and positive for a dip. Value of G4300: 3.1 Ang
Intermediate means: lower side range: 32.3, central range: 29.4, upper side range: 32.1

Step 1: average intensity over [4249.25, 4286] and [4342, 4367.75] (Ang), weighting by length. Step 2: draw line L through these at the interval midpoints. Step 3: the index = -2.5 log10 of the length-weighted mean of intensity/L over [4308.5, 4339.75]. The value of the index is 0.05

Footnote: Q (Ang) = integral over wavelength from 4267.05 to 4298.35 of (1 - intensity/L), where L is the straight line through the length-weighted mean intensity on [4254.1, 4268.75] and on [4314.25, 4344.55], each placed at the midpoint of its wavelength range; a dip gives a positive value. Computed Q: 0.8 Ang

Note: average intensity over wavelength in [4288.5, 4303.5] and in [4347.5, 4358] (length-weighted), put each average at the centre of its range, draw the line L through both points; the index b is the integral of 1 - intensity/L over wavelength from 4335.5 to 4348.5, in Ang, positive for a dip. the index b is 1.8 Ang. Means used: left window 28.9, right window 32.1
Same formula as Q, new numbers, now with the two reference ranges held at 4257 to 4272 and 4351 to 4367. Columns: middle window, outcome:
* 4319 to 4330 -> 0.4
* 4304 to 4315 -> 1.7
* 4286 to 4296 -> 0.7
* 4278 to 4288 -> 0.2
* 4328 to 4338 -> 0.7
